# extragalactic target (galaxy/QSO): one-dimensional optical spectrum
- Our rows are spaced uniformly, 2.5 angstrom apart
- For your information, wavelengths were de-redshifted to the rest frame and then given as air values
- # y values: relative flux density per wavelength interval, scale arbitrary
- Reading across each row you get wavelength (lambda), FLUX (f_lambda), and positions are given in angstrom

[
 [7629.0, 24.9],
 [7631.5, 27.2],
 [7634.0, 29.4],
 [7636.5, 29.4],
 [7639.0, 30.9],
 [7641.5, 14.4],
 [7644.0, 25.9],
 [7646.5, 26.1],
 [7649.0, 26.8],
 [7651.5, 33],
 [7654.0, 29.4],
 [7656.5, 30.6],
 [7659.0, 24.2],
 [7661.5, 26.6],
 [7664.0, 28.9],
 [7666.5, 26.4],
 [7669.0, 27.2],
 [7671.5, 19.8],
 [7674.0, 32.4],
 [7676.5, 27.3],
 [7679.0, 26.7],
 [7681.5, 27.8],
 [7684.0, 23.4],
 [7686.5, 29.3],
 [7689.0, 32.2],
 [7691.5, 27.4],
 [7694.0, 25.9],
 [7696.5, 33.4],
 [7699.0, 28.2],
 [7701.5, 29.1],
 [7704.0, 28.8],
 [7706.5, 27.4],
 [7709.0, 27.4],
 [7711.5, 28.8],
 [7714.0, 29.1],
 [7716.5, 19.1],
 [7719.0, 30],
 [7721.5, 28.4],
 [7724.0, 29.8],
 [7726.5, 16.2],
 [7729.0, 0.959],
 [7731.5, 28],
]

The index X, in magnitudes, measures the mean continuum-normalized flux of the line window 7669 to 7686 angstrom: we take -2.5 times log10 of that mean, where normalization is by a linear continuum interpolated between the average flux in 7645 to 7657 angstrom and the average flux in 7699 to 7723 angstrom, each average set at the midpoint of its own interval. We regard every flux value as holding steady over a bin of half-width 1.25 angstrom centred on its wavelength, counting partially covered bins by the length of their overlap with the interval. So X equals 0.08 mag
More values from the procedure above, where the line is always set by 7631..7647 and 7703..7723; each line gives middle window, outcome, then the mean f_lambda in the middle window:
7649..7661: -0.097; 28.9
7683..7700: -0.062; 28.6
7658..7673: 0.039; 25.7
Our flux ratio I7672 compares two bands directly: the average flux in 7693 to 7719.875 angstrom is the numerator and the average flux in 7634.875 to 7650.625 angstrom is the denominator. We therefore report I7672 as 1.08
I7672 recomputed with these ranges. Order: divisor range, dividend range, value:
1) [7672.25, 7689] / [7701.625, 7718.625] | 0.97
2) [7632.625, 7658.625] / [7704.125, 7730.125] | 0.88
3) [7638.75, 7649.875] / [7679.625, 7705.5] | 1.18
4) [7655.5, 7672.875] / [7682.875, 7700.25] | 1.09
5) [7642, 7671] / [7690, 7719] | 1.02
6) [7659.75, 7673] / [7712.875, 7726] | 1.03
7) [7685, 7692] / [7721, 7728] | 0.79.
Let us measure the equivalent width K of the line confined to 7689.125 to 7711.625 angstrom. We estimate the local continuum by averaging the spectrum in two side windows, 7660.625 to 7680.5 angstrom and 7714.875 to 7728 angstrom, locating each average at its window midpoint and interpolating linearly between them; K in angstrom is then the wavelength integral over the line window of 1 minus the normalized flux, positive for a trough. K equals -2.9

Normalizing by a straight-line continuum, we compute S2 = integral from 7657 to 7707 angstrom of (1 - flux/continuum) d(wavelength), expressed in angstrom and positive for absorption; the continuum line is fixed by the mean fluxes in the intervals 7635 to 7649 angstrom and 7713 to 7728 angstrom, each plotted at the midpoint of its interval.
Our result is -4.8 angstrom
